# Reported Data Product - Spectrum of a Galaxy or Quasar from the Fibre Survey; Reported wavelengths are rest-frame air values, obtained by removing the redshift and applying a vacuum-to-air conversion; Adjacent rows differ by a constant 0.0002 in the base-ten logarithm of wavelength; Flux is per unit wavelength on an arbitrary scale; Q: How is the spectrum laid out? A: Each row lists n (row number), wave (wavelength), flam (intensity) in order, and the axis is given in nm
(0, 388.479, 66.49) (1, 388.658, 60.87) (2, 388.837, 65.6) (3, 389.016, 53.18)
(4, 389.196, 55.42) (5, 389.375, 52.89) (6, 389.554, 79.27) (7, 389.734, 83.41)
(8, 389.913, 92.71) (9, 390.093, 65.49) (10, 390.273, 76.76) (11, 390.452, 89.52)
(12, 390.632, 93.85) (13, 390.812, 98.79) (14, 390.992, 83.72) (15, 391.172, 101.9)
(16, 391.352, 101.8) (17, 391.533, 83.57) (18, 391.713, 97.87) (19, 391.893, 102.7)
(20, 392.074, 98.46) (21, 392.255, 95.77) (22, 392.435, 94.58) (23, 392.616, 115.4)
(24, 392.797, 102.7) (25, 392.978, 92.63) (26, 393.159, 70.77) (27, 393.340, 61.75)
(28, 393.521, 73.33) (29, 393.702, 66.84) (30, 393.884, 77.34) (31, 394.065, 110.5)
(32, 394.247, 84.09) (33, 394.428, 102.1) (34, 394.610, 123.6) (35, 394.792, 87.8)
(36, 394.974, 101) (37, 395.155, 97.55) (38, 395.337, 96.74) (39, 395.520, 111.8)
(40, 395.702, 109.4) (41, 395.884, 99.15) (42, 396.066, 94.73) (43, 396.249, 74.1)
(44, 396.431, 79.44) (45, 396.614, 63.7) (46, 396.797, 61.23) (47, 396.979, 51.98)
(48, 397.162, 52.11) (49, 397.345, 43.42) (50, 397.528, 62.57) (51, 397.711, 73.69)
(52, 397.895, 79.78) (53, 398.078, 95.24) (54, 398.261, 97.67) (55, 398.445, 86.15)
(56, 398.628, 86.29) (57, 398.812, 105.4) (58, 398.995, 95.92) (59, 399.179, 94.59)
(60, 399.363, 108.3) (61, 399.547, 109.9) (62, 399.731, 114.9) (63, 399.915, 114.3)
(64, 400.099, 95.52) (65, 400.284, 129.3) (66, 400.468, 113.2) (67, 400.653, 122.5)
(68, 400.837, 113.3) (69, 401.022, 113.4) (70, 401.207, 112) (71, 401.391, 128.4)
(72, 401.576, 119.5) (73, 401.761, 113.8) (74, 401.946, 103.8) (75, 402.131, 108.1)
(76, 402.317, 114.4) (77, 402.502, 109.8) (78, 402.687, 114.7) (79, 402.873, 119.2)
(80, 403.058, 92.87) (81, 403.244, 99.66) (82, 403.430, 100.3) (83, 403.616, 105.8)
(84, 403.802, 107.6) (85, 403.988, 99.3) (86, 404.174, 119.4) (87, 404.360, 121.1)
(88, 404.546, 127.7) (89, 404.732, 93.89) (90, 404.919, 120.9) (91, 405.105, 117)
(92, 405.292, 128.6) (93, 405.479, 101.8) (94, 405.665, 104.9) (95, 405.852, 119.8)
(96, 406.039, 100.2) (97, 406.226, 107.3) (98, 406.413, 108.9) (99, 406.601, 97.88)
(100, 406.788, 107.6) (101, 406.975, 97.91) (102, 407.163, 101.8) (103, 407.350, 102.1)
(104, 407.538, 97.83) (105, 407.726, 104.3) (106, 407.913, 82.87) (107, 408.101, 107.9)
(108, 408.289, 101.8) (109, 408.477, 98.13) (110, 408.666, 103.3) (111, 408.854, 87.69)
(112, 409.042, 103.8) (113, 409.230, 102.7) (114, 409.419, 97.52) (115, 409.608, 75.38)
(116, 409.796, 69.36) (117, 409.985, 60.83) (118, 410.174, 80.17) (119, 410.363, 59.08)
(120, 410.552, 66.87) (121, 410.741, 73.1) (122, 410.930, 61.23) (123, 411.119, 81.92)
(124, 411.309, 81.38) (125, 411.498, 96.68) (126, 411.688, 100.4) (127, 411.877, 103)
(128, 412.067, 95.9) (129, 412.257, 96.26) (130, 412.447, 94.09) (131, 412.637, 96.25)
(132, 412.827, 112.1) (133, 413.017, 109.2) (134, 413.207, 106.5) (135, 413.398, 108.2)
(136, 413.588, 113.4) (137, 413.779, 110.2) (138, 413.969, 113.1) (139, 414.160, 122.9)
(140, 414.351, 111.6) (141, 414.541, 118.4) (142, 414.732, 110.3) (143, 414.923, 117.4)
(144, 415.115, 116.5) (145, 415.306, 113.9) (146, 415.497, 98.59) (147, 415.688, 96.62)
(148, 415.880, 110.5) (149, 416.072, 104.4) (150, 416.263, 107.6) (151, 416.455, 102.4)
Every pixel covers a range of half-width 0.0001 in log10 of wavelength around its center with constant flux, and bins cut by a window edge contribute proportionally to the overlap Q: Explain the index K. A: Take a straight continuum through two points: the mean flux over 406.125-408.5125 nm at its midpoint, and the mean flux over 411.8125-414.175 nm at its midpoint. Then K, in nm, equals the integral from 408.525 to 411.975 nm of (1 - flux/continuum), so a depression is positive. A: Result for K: 0.66 nm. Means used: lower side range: 101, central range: 83.8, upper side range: 106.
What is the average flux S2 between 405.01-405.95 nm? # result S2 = 114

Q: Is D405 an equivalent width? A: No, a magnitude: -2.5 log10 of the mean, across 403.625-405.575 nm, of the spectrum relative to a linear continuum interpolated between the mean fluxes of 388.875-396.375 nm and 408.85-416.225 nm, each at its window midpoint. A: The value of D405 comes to -0.21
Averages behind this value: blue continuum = 89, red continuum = 97.1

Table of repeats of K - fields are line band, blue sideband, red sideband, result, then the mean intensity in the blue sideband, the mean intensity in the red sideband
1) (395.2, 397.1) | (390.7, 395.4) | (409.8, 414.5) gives 0.19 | 93.2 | 93.8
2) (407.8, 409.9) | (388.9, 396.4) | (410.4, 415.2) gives 0.09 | 89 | 100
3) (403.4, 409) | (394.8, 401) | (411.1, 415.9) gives -0.38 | 92.2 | 106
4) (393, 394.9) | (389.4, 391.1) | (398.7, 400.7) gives 0.15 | 83.8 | 109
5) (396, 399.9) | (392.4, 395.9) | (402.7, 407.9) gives 0.62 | 93.8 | 107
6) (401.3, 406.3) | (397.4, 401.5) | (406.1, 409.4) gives -0.48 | 102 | 101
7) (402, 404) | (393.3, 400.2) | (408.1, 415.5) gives -0.33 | 88.3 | 96.8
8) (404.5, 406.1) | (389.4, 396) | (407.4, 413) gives -0.39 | 92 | 89.7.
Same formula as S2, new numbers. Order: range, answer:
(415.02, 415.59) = 110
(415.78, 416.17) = 107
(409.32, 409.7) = 86.5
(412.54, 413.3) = 106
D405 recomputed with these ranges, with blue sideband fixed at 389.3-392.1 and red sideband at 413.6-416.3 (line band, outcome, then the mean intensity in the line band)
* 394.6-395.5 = -0.09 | 100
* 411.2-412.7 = 0.14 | 95.3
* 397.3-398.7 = 0.20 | 79.1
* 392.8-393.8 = 0.19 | 75.7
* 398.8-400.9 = -0.14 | 110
